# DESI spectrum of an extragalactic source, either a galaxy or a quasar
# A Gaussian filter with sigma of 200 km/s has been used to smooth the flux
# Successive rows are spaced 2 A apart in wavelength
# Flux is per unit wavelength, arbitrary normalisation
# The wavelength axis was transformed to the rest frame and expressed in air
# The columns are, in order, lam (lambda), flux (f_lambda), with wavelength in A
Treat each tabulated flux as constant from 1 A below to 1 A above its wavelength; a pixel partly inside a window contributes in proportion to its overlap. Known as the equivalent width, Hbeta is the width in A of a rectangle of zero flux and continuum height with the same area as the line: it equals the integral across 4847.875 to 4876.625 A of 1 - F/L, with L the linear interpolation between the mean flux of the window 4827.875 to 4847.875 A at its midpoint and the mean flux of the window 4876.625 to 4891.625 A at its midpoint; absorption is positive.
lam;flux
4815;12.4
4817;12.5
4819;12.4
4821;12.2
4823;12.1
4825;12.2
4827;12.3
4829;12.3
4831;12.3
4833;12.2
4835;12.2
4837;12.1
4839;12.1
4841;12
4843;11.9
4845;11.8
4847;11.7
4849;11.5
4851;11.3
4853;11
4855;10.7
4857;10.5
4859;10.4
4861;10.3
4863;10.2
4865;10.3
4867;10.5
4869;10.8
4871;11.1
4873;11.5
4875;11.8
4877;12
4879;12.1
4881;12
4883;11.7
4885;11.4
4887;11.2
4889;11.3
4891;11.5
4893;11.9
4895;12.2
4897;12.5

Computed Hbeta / 2.3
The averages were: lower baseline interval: 12.1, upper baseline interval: 11.6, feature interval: 10.9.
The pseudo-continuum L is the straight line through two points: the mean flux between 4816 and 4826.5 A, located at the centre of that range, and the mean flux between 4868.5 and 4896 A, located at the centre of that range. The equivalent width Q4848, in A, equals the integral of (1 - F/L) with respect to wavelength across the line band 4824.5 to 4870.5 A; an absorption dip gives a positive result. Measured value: 2.3 A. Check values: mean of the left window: 12.3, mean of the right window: 11.6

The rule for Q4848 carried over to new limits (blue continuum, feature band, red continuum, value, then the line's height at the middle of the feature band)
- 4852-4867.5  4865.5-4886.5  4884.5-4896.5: -0.68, 11.1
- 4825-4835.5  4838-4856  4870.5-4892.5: 0.74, 12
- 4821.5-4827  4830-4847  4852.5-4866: -0.85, 11.5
